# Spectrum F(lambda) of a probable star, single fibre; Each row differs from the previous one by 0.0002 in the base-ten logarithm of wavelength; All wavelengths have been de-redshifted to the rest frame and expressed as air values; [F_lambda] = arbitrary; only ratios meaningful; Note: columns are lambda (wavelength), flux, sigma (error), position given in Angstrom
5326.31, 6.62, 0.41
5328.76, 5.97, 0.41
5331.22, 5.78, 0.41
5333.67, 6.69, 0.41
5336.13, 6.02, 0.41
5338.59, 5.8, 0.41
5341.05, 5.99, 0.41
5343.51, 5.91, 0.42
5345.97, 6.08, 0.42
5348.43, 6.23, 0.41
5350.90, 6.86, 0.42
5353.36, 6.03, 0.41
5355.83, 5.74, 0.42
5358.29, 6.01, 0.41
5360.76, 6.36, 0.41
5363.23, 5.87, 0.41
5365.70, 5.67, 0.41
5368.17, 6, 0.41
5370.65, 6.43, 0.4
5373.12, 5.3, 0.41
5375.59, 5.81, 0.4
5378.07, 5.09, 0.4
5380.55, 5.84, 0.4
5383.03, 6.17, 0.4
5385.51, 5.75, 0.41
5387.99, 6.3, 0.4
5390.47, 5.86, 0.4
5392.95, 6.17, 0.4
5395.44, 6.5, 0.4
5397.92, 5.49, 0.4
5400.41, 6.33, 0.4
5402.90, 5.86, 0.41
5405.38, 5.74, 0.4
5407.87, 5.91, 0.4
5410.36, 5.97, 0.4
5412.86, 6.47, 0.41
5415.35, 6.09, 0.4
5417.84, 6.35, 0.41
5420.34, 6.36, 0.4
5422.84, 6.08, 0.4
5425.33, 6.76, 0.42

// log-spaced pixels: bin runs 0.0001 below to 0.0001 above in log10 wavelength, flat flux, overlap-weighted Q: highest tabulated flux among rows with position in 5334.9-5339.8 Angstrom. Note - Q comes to 6.02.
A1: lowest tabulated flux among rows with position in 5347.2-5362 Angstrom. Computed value 5.74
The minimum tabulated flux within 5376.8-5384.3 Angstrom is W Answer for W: 5.09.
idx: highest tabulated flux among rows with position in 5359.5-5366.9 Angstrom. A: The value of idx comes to 6.36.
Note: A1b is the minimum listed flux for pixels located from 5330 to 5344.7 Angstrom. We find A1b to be 5.78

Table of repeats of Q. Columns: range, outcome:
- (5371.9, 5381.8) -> 5.84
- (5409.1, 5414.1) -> 6.47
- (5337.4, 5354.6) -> 6.86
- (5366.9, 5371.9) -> 6.43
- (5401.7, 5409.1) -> 5.91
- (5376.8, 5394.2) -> 6.3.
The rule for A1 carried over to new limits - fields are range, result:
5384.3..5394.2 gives 5.75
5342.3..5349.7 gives 5.91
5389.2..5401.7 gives 5.49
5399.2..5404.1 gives 5.86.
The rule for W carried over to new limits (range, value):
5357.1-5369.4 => 5.67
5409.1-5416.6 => 5.97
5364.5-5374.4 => 5.3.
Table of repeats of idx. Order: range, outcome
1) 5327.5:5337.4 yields 6.69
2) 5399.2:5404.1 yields 6.33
